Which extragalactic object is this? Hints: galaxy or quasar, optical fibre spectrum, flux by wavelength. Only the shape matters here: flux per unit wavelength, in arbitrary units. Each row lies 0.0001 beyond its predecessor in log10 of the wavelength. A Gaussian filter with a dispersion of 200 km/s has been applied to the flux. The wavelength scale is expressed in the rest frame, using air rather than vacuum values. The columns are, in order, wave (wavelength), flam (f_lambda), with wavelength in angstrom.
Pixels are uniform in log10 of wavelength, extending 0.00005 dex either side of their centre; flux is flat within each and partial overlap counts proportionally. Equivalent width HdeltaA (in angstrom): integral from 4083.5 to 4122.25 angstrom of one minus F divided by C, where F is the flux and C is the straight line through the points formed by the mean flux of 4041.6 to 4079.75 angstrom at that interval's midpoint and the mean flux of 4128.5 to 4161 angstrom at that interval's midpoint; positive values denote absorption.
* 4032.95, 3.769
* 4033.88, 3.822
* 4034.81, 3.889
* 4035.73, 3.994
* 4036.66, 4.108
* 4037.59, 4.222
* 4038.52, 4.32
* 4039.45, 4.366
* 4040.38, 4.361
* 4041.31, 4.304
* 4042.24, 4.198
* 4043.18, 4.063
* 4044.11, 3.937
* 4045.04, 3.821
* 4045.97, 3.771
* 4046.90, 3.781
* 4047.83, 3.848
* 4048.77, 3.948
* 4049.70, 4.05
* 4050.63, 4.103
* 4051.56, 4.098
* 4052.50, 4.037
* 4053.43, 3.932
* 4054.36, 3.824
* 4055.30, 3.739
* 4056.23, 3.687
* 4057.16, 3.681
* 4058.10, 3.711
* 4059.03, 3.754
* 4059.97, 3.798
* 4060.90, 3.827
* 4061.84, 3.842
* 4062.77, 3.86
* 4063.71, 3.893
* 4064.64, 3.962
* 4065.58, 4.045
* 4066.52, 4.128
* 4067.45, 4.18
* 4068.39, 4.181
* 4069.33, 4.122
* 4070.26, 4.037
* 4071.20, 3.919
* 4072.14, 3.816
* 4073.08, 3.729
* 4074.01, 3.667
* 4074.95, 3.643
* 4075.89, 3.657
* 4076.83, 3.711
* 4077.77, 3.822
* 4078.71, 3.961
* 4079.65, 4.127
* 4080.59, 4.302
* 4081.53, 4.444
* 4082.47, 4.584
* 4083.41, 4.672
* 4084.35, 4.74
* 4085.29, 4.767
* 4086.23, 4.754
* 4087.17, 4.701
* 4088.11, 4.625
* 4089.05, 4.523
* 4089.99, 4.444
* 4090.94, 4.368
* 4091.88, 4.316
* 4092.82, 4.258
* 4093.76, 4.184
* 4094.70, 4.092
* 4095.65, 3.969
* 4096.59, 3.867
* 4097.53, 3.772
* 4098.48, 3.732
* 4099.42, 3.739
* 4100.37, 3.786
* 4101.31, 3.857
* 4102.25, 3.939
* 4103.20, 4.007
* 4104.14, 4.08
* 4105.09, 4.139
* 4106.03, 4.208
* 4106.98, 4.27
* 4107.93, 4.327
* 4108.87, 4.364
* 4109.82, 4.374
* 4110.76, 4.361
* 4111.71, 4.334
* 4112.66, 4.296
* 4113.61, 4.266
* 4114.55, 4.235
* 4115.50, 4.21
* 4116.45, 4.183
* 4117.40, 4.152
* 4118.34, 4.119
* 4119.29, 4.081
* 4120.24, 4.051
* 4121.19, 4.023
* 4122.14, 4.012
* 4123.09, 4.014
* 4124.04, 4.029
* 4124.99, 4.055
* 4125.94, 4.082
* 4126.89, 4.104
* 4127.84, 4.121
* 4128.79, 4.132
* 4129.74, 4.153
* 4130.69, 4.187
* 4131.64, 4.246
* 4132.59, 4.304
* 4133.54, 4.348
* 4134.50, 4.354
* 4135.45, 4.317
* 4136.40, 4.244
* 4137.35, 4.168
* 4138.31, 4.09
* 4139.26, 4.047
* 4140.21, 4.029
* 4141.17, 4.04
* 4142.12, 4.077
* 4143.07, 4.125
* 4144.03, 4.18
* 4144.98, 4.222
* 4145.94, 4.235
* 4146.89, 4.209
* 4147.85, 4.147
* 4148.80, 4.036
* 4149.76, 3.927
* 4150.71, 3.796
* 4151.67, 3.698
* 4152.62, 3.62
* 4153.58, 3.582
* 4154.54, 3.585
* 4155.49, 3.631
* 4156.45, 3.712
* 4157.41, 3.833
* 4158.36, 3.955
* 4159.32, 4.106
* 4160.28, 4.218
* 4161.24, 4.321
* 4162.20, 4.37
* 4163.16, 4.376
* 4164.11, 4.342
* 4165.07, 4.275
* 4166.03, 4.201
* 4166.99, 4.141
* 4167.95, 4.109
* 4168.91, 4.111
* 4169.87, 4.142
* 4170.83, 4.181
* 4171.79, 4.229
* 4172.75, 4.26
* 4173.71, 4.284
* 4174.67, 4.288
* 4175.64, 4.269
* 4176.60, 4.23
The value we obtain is -2.35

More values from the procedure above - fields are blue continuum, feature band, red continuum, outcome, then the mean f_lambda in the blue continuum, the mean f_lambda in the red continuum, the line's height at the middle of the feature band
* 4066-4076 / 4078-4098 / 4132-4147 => -1.80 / 3.93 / 4.19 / 3.99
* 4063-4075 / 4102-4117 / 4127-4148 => -0.51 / 3.96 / 4.18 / 4.09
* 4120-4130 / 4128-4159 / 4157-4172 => 0.62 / 4.07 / 4.18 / 4.12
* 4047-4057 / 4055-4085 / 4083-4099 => 0.95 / 3.91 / 4.34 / 4.11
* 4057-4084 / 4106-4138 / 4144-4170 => -1.49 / 3.97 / 4.04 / 4.01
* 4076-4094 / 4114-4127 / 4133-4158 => 0.20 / 4.37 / 4.01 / 4.16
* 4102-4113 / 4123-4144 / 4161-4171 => 0.39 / 4.23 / 4.23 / 4.23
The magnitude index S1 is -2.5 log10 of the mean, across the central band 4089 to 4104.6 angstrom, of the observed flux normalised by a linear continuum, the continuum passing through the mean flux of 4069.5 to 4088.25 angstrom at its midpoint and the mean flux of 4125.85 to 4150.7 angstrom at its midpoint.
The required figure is 0.03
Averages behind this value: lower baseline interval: 4.18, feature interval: 4.04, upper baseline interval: 4.15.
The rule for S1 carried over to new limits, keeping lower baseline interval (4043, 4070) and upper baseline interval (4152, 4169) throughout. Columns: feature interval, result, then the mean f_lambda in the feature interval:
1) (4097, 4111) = -0.025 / 4.06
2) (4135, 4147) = -0.039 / 4.15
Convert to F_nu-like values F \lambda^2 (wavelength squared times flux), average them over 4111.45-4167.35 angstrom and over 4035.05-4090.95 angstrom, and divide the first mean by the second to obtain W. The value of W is 1.04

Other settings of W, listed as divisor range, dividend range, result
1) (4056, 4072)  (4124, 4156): 1.08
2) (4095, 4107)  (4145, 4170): 1.05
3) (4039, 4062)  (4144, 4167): 1.08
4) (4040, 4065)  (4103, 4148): 1.10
